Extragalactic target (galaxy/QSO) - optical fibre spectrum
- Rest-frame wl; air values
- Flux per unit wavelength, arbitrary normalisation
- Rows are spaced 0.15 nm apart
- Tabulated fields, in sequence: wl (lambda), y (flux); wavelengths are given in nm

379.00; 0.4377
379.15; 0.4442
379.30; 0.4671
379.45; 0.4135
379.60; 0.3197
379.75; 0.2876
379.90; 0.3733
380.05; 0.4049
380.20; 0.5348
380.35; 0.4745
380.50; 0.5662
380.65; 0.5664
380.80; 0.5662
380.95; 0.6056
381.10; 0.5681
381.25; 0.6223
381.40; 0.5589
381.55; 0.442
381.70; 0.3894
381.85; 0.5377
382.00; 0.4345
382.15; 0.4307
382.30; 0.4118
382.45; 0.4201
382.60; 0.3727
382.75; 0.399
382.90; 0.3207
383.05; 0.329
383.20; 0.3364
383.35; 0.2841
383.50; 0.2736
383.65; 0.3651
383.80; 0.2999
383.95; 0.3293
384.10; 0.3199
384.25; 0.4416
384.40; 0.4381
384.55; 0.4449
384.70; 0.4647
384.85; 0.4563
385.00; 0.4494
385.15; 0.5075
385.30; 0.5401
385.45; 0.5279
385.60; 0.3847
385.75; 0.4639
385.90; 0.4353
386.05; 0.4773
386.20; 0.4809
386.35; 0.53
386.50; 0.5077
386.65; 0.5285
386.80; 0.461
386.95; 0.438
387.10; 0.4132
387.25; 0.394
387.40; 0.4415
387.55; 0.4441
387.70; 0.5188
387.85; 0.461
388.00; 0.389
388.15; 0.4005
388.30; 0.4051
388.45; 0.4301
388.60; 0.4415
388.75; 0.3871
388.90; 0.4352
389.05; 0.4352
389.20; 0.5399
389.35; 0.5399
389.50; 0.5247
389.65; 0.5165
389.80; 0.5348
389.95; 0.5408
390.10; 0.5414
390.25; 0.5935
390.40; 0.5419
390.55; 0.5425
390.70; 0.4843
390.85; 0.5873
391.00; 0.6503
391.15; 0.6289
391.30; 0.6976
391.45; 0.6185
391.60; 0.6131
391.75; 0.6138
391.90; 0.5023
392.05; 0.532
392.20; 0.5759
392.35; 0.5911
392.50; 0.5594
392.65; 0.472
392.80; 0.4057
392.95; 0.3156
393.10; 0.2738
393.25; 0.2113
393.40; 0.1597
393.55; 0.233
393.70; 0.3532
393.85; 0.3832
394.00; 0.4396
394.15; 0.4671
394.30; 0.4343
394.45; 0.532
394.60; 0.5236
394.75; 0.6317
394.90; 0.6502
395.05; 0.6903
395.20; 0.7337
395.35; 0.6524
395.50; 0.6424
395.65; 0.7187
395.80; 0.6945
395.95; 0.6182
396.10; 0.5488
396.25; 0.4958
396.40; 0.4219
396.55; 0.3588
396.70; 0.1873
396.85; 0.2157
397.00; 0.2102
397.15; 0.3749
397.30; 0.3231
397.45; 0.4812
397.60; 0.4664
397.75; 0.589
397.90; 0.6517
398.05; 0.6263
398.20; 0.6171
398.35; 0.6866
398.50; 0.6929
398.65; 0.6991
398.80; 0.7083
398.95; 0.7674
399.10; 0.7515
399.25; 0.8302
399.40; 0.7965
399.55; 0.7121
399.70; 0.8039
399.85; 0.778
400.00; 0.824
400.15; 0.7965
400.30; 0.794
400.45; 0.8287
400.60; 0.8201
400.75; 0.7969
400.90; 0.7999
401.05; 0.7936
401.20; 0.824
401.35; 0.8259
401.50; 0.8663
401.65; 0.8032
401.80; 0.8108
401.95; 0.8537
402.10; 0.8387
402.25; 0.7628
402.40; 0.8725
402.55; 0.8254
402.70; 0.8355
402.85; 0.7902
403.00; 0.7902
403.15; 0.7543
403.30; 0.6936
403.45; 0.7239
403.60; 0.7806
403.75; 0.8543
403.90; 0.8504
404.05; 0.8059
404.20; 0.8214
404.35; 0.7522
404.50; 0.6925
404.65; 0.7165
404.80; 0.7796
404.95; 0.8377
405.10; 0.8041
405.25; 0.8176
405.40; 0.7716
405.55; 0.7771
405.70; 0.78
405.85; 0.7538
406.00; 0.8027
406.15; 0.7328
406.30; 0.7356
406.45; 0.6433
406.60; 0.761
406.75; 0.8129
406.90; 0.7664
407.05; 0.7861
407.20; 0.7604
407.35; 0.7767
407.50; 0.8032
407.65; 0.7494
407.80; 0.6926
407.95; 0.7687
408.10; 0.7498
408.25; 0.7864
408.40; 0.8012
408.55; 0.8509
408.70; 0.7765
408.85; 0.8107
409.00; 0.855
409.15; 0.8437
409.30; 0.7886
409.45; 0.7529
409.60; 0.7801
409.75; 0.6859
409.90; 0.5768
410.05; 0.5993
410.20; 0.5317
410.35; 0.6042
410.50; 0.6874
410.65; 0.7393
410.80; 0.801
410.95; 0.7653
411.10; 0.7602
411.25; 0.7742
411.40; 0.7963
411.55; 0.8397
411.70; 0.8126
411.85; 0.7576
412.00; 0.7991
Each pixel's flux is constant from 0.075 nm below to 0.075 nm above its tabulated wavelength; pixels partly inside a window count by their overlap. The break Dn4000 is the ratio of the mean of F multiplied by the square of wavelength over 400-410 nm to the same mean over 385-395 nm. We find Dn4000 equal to 1.8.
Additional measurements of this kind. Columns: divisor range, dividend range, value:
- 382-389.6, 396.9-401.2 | 1.69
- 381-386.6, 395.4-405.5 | 1.77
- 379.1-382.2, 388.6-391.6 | 1.20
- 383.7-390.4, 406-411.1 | 1.80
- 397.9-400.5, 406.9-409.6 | 1.10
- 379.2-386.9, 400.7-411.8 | 1.96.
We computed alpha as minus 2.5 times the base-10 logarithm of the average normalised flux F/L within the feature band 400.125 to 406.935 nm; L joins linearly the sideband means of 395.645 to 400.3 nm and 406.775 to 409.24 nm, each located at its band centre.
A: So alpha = -0.134 mag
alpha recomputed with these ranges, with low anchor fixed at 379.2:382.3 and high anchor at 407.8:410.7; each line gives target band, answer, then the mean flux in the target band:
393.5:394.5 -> 0.42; 0.407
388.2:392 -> 0.06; 0.533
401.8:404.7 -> -0.16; 0.791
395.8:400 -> 0.10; 0.578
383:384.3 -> 0.46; 0.329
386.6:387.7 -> 0.19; 0.449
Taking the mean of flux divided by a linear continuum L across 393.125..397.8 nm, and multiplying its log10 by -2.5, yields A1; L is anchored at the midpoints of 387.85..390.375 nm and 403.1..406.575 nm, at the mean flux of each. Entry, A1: 0.27 mag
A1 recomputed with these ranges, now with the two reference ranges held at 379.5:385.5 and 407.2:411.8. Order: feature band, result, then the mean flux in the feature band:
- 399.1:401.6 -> -0.240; 0.804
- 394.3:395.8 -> -0.091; 0.634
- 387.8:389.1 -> 0.201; 0.419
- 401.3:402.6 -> -0.242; 0.829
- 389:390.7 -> -0.020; 0.531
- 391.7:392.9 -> 0.049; 0.525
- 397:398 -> 0.300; 0.464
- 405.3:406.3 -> -0.088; 0.768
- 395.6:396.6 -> 0.080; 0.552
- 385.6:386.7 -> -0.007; 0.481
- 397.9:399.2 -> -0.116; 0.694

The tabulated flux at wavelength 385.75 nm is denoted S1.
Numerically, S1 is 0.4639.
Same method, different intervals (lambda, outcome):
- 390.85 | 0.5873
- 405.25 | 0.8176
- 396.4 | 0.4219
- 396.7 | 0.1873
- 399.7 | 0.8039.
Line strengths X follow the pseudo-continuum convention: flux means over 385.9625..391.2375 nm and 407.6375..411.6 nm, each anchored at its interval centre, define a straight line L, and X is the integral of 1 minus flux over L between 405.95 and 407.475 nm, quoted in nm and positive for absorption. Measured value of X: -0.10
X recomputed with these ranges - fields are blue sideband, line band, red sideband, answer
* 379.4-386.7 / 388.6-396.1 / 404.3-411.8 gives 0.498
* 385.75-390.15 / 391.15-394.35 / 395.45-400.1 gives 0.431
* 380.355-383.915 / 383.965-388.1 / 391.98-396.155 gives 0.032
